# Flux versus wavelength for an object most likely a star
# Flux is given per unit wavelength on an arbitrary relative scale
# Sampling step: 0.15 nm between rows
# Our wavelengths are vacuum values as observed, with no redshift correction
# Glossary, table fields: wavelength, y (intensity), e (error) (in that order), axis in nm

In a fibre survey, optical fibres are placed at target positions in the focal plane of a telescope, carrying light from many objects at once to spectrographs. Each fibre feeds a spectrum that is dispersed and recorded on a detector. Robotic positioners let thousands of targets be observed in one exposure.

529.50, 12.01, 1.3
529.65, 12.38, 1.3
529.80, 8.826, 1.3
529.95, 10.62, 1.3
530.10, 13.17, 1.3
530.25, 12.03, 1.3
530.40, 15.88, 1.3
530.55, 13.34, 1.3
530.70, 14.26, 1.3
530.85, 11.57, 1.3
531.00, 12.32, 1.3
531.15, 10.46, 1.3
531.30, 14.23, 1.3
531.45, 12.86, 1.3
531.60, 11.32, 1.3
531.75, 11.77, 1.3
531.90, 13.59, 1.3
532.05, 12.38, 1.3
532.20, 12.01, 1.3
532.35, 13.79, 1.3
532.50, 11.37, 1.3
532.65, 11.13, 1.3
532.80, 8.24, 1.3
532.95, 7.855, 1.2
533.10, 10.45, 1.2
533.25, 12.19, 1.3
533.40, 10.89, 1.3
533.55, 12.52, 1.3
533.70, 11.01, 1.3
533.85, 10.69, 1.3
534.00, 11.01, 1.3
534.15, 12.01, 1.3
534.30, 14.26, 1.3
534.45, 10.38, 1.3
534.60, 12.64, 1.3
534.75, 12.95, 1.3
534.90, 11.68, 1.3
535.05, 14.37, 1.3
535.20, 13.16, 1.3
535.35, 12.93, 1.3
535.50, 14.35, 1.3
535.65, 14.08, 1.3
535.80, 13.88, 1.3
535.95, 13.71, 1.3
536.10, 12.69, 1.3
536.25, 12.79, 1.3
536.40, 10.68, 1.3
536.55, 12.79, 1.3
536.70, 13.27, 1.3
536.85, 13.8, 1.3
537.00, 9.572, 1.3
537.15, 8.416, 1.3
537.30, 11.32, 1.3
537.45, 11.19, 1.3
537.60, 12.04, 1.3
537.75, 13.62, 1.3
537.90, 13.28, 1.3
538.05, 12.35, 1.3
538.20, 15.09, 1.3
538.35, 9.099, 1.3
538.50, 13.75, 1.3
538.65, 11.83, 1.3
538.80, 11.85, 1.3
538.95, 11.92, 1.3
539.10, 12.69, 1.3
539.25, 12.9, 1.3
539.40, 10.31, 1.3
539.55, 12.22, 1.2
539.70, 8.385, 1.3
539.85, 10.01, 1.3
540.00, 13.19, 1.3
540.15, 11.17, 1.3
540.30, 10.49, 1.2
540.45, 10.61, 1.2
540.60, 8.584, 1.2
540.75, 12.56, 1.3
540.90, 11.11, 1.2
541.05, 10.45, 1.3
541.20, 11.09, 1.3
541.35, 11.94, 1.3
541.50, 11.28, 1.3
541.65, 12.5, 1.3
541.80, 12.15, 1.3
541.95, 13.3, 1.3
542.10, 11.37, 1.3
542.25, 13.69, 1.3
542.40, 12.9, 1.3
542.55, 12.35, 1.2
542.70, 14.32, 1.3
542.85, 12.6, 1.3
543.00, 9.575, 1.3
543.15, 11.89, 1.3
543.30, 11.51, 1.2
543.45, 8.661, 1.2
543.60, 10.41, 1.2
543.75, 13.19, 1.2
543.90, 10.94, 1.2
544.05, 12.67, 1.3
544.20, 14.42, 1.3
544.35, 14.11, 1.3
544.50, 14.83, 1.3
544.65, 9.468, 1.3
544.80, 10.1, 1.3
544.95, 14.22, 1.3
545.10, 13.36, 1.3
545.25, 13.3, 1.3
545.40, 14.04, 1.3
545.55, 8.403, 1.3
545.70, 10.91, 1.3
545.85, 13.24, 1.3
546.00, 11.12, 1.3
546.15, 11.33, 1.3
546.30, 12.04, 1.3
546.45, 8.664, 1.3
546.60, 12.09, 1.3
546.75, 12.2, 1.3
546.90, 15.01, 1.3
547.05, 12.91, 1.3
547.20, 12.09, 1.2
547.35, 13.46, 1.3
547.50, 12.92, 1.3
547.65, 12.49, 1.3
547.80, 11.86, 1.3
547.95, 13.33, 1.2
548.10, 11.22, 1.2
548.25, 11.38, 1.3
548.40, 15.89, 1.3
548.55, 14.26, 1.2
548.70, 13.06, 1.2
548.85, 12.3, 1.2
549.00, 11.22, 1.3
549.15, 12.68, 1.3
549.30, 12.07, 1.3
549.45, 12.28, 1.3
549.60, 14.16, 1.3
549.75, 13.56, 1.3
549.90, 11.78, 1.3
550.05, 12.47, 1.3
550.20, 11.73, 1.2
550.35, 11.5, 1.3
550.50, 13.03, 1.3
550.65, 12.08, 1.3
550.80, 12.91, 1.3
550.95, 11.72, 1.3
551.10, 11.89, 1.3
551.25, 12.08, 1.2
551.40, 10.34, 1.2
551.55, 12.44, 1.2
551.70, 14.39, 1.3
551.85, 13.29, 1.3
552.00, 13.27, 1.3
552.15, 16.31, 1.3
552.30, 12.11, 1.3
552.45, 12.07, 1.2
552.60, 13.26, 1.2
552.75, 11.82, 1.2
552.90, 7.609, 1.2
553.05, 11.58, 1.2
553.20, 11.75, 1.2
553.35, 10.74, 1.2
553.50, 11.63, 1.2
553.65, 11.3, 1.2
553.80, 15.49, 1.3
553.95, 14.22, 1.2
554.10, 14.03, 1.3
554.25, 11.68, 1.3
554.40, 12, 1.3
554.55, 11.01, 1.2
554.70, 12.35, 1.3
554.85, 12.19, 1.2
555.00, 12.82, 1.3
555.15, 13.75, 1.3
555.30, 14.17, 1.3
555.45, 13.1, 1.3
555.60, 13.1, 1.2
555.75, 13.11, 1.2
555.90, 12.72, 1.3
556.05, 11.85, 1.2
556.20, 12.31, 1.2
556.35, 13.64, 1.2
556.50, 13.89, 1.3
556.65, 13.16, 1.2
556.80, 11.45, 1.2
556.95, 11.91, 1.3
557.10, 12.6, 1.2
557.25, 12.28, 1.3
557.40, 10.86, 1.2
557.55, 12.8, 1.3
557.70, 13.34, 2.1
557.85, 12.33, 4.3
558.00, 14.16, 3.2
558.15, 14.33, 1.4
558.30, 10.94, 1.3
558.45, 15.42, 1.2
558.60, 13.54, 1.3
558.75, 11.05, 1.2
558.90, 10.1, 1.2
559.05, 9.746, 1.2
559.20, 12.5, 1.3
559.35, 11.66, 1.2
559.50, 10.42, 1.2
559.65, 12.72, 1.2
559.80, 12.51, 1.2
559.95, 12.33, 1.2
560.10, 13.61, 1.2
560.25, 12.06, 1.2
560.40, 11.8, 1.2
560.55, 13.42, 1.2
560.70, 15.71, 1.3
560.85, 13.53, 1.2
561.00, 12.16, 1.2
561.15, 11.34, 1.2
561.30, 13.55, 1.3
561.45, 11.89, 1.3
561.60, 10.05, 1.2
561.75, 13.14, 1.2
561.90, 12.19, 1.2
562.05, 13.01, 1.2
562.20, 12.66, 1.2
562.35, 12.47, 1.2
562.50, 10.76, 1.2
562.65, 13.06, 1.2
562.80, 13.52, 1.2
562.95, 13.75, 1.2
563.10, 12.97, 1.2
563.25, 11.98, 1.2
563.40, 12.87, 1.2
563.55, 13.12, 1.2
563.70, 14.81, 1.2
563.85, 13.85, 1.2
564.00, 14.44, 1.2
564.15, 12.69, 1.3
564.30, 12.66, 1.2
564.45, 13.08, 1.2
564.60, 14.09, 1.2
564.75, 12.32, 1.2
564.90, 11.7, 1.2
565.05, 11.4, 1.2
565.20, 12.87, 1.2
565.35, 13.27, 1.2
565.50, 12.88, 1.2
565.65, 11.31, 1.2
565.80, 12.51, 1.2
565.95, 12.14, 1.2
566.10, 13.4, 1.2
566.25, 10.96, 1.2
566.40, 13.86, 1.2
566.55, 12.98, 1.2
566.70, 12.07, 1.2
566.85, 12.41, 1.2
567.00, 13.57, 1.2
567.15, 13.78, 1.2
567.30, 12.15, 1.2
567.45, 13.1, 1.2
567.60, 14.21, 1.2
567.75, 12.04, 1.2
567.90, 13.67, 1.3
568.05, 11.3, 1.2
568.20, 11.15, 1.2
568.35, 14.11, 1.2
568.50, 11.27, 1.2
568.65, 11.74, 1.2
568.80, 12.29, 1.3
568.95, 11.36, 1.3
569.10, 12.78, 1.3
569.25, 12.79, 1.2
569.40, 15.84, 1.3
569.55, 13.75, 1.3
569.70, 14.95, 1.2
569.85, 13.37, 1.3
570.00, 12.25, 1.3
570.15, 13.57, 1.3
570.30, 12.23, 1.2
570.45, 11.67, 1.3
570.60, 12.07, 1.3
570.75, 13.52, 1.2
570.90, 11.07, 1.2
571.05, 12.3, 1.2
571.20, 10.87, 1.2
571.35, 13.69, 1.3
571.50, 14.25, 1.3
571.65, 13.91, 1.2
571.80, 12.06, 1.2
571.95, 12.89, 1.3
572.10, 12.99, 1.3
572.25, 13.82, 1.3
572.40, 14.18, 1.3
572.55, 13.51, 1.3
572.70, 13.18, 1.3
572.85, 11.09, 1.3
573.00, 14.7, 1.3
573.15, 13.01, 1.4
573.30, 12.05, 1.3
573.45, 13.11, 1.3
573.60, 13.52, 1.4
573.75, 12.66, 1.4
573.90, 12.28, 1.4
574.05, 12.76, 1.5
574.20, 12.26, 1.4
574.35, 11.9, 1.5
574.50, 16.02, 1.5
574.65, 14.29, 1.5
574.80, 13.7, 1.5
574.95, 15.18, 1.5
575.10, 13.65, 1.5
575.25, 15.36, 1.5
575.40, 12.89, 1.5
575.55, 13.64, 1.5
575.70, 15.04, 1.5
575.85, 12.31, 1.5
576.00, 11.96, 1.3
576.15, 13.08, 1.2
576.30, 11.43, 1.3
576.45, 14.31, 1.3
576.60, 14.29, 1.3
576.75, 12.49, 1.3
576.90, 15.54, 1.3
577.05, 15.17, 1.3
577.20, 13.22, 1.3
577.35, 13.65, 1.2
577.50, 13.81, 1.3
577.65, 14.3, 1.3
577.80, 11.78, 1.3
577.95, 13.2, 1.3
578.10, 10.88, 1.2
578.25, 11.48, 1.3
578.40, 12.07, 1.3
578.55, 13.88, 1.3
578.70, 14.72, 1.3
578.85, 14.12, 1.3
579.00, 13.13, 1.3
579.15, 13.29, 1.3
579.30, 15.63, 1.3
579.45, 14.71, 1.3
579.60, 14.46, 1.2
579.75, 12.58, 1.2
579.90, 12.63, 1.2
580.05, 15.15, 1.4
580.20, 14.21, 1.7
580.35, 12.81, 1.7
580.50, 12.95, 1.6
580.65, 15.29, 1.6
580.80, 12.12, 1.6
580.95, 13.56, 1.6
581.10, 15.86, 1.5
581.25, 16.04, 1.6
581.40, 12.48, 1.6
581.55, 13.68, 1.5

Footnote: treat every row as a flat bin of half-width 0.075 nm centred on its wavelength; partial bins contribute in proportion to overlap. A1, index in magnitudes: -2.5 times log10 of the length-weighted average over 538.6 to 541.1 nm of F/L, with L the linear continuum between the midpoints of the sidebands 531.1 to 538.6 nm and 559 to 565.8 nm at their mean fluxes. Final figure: 0.09 mag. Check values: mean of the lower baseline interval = 12.1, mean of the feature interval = 11.2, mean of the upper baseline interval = 12.6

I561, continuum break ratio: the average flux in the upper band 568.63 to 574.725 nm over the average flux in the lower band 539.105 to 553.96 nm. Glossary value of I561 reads 1.07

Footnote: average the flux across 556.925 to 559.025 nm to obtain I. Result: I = 12.5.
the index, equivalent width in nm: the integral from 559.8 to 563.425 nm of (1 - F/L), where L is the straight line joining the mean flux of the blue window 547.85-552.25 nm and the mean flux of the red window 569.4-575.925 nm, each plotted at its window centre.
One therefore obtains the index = 0.09 nm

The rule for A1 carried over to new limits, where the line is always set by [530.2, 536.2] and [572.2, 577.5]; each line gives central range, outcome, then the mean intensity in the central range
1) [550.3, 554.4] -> 0.04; 12.4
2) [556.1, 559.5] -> 0.05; 12.4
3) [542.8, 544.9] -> 0.08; 11.8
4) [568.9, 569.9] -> -0.02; 13.6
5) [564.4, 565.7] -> 0.05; 12.6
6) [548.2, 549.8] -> -0.02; 13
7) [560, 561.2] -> 0.01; 13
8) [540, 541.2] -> 0.15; 10.9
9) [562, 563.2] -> 0.03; 12.8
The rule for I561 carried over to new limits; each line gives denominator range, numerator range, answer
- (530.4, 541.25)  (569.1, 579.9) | 1.11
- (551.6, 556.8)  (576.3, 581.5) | 1.08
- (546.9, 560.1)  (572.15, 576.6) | 1.07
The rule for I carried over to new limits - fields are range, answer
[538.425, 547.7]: 11.9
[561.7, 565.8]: 12.8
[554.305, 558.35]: 12.7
